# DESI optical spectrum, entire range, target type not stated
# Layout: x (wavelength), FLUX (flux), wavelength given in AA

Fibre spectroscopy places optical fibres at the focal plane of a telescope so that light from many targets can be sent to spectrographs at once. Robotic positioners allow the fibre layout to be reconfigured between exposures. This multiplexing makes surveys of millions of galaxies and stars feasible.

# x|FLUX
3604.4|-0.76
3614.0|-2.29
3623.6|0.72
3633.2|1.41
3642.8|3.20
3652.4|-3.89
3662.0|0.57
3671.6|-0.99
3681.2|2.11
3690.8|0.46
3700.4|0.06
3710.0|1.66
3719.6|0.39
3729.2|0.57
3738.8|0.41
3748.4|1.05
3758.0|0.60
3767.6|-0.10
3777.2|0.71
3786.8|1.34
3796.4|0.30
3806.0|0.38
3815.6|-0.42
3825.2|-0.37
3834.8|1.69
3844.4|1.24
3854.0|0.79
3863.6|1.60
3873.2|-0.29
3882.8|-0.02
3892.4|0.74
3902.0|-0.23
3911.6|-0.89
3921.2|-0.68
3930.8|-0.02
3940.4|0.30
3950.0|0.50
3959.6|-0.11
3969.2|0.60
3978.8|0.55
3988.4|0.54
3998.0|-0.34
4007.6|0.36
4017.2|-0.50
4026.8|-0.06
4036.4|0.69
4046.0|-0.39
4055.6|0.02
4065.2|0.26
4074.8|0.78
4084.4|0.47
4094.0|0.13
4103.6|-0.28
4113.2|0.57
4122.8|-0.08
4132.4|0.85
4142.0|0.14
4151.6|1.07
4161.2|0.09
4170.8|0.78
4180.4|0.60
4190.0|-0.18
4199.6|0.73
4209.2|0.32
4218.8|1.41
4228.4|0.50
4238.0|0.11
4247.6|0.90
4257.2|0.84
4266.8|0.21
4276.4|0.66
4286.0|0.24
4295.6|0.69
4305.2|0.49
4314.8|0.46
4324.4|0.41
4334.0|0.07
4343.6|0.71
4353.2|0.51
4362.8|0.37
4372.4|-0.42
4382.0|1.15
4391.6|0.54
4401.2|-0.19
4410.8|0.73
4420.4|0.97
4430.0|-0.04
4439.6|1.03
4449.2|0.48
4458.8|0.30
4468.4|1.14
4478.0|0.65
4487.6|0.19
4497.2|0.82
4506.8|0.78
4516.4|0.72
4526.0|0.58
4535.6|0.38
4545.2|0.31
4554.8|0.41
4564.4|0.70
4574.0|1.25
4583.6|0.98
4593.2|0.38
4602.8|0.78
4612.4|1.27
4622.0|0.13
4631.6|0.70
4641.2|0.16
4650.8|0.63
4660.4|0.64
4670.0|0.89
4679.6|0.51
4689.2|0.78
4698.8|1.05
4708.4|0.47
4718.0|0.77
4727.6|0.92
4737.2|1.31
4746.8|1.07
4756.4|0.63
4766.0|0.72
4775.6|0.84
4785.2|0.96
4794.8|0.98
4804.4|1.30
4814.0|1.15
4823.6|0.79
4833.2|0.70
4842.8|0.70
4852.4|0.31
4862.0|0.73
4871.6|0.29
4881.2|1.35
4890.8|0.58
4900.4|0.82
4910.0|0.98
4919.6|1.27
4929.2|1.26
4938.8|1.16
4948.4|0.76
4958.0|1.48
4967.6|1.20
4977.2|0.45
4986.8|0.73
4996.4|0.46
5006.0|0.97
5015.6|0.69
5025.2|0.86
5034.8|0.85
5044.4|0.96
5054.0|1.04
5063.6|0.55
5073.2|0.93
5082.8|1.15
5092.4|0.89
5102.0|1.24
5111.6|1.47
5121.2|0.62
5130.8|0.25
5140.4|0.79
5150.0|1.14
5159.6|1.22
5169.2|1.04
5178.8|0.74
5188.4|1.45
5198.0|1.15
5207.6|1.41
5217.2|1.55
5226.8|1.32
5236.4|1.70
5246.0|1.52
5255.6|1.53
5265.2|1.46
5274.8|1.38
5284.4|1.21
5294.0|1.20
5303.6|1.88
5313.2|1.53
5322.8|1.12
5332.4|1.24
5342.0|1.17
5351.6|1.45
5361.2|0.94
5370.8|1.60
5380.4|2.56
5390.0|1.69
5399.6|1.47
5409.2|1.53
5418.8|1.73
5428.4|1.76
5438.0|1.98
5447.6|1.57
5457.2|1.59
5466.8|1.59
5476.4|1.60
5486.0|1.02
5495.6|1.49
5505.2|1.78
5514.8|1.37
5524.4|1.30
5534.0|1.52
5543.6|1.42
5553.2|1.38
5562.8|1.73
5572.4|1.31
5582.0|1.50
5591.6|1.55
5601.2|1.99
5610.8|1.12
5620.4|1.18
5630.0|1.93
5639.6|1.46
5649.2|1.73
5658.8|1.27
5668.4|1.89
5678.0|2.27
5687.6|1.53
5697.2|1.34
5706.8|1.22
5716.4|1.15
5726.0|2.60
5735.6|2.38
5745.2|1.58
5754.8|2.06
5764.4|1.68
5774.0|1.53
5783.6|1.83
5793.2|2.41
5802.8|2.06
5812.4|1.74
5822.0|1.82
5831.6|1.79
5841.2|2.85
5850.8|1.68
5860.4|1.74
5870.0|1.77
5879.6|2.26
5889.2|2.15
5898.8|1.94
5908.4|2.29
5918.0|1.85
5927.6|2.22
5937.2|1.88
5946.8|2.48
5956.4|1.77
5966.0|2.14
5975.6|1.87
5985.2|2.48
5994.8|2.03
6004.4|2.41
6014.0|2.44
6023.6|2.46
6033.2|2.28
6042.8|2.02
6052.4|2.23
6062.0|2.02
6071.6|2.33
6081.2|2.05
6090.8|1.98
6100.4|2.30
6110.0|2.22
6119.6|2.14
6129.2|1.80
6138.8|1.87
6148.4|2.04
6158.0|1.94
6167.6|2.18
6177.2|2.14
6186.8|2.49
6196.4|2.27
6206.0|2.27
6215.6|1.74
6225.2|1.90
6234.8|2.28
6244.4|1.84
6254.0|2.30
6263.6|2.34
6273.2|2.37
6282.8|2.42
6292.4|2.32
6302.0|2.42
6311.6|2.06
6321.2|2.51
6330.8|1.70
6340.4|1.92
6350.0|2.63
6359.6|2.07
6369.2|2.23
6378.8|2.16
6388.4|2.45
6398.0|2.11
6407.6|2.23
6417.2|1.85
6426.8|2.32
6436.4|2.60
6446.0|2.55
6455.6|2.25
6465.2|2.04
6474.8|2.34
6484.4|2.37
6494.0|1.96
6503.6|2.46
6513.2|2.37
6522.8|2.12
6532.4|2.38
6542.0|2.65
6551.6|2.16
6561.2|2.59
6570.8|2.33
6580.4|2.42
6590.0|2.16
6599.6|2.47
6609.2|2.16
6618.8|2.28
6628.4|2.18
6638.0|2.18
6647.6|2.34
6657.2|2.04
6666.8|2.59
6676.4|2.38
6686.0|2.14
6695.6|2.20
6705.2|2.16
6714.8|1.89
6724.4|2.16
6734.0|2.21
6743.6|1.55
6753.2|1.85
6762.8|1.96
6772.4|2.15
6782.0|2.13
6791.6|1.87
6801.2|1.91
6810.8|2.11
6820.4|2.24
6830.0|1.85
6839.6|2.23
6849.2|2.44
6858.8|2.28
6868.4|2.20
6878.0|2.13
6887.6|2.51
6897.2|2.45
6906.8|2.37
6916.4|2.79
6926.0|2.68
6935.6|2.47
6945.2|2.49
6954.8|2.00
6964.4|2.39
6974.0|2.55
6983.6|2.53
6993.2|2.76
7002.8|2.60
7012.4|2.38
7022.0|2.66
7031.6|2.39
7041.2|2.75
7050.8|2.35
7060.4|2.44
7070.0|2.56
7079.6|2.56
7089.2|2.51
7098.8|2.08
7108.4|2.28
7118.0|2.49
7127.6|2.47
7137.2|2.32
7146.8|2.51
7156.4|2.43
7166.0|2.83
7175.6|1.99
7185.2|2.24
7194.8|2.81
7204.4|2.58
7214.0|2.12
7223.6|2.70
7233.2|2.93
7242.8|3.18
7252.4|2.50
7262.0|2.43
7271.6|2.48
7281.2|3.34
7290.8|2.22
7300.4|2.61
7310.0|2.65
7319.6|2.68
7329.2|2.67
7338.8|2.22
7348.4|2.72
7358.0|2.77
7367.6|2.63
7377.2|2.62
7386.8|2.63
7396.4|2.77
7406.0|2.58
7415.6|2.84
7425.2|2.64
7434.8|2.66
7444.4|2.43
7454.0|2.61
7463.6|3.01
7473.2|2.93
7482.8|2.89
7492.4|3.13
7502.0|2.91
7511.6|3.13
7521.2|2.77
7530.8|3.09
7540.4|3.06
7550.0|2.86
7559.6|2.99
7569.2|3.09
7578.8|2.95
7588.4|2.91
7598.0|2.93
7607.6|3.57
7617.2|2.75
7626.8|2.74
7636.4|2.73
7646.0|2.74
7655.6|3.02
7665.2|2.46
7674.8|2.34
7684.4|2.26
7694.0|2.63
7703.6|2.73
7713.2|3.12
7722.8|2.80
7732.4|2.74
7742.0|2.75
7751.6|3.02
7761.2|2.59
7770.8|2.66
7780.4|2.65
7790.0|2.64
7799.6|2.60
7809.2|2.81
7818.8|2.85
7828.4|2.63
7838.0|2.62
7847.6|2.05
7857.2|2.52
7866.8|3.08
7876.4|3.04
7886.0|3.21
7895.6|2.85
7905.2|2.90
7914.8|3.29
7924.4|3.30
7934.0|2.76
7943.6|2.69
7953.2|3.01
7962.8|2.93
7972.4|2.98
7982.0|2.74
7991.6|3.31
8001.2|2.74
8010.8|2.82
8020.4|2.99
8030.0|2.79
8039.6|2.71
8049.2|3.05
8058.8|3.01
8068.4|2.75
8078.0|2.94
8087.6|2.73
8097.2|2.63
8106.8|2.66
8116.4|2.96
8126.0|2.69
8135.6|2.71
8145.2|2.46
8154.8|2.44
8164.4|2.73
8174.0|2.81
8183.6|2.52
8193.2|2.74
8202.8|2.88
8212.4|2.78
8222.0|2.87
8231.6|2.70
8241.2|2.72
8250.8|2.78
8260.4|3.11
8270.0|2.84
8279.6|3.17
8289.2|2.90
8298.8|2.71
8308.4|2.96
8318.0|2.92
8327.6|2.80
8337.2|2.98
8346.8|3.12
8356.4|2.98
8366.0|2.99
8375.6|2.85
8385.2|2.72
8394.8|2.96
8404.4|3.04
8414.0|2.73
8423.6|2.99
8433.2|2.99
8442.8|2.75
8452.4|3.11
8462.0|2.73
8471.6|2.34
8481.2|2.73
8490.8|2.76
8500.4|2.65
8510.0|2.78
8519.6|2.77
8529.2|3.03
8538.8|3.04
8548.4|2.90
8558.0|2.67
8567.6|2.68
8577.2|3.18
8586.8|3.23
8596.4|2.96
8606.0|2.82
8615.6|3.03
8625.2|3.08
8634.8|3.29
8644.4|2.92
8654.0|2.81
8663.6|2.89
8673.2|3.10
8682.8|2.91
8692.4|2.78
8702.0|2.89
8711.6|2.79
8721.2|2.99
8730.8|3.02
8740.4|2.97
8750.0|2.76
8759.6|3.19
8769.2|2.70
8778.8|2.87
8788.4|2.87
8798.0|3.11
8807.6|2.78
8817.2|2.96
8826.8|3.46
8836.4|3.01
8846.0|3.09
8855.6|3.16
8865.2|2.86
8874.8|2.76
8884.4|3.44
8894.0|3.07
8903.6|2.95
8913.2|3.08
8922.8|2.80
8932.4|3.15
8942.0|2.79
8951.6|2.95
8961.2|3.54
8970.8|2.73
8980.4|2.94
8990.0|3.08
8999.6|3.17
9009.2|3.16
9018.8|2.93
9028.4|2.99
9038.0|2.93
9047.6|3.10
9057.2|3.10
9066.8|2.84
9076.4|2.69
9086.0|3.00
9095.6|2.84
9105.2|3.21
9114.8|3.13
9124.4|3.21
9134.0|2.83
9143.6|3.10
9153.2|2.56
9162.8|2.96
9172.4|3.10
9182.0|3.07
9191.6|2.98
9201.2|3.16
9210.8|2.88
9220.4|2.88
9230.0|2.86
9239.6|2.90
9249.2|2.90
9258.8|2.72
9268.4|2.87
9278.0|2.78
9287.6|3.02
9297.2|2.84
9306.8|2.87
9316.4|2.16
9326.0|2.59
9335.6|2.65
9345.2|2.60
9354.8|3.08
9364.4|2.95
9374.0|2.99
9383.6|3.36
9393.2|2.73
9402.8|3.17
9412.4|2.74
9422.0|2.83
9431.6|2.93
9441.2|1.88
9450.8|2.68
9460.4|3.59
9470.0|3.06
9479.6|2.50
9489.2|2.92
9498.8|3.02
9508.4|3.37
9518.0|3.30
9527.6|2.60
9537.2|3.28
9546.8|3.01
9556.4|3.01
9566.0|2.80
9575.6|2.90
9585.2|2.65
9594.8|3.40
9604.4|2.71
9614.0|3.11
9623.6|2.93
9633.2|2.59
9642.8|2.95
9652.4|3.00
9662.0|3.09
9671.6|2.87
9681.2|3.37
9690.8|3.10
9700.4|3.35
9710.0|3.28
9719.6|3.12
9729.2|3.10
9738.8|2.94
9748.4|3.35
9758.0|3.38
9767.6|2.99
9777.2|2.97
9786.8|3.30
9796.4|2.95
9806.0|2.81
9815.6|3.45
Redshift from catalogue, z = 0.30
